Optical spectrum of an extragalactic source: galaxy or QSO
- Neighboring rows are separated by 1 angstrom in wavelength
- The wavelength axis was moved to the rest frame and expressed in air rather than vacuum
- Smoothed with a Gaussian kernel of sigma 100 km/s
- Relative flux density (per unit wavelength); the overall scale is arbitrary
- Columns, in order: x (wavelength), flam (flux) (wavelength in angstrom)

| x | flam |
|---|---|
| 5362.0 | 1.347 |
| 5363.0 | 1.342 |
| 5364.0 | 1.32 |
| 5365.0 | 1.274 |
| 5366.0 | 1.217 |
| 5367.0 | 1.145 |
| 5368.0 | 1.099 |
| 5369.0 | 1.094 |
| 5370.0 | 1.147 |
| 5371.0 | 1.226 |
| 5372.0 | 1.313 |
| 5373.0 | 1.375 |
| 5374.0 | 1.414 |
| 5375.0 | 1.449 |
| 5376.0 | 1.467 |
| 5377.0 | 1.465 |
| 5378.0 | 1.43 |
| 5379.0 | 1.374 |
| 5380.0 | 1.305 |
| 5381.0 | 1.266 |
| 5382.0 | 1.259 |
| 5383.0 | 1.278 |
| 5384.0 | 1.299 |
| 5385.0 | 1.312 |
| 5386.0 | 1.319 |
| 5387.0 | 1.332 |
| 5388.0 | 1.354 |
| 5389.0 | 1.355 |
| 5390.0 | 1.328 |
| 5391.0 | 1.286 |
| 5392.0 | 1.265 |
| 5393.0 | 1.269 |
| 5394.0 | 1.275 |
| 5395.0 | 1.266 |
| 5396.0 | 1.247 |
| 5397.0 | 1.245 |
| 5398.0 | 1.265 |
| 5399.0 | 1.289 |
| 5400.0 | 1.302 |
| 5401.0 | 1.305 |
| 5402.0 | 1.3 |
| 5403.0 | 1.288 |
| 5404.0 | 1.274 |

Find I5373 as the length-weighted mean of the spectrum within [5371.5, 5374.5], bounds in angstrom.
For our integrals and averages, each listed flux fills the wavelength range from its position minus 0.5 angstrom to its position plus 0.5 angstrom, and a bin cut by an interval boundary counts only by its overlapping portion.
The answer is 1.37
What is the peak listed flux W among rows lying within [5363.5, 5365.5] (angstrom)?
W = 1.32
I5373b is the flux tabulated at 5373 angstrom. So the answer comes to 1.375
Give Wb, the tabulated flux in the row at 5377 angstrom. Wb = 1.465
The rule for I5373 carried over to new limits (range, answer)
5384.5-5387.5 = 1.32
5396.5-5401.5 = 1.28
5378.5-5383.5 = 1.3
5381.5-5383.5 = 1.27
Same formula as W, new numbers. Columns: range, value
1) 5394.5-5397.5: 1.266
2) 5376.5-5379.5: 1.465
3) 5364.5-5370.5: 1.274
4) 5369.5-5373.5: 1.375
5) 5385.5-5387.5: 1.332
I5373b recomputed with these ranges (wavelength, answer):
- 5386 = 1.319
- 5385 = 1.312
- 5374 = 1.414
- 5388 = 1.354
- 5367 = 1.145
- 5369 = 1.094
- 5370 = 1.147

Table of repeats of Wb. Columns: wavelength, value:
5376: 1.467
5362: 1.347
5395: 1.266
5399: 1.289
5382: 1.259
